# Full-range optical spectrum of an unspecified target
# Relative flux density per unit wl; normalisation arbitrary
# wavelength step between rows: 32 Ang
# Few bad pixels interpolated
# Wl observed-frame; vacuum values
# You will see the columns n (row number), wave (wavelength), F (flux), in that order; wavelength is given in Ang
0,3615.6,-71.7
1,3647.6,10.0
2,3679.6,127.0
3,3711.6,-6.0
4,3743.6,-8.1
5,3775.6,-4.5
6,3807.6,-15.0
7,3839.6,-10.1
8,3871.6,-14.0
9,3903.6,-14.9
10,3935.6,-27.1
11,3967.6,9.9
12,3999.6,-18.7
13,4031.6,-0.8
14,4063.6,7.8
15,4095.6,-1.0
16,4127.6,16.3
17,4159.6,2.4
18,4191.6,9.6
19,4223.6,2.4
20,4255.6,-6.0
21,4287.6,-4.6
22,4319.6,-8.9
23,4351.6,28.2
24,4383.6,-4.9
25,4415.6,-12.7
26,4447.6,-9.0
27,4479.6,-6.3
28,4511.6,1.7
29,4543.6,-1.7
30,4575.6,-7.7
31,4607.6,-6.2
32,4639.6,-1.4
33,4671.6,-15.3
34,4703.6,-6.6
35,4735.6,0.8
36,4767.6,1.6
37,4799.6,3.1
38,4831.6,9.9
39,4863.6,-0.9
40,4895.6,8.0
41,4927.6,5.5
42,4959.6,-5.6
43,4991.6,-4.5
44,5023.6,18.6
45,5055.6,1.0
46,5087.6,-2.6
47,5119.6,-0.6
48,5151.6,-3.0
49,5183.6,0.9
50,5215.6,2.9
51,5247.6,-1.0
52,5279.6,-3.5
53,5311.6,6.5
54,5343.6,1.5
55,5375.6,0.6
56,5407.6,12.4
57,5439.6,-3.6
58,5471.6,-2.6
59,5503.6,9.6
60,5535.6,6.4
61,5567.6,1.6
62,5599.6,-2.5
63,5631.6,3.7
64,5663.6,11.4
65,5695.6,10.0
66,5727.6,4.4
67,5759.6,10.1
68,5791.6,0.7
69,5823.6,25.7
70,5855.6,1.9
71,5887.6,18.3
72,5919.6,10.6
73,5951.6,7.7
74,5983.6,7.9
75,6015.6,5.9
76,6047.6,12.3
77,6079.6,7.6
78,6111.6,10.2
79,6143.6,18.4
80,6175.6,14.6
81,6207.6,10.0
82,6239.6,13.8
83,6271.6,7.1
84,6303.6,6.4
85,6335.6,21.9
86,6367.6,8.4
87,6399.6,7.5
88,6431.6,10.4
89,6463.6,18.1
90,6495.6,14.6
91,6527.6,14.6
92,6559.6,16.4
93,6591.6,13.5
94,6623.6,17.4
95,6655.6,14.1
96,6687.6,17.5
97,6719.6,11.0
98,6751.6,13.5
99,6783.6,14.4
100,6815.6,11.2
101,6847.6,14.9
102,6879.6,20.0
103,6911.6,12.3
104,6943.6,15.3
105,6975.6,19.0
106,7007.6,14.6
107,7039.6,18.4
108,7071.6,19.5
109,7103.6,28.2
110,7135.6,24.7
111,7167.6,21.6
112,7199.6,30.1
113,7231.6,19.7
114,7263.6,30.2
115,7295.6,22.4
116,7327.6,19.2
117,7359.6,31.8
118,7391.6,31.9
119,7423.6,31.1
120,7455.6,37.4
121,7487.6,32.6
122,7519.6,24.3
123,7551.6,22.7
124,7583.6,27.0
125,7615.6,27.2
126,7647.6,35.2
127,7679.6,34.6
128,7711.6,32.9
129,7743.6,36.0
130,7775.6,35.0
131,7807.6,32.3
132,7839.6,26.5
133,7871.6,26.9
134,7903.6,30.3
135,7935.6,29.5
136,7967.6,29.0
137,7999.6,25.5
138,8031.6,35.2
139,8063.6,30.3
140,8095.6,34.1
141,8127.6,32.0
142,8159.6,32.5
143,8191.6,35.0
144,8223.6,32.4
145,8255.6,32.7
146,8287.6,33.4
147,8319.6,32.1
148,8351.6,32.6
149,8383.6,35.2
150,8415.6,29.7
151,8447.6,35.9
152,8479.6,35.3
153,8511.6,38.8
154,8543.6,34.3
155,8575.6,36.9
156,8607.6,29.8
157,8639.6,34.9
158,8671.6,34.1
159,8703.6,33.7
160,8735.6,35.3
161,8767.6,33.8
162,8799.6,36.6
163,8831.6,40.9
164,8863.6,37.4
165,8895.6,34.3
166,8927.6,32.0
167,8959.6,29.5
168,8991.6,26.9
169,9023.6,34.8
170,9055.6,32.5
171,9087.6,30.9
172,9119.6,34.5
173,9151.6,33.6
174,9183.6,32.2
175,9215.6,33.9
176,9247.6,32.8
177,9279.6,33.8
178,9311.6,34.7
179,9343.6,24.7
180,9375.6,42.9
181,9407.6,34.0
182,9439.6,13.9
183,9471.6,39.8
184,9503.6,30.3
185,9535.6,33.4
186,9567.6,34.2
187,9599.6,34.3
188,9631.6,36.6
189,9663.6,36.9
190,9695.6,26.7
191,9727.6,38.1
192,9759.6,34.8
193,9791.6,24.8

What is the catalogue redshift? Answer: 0.841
